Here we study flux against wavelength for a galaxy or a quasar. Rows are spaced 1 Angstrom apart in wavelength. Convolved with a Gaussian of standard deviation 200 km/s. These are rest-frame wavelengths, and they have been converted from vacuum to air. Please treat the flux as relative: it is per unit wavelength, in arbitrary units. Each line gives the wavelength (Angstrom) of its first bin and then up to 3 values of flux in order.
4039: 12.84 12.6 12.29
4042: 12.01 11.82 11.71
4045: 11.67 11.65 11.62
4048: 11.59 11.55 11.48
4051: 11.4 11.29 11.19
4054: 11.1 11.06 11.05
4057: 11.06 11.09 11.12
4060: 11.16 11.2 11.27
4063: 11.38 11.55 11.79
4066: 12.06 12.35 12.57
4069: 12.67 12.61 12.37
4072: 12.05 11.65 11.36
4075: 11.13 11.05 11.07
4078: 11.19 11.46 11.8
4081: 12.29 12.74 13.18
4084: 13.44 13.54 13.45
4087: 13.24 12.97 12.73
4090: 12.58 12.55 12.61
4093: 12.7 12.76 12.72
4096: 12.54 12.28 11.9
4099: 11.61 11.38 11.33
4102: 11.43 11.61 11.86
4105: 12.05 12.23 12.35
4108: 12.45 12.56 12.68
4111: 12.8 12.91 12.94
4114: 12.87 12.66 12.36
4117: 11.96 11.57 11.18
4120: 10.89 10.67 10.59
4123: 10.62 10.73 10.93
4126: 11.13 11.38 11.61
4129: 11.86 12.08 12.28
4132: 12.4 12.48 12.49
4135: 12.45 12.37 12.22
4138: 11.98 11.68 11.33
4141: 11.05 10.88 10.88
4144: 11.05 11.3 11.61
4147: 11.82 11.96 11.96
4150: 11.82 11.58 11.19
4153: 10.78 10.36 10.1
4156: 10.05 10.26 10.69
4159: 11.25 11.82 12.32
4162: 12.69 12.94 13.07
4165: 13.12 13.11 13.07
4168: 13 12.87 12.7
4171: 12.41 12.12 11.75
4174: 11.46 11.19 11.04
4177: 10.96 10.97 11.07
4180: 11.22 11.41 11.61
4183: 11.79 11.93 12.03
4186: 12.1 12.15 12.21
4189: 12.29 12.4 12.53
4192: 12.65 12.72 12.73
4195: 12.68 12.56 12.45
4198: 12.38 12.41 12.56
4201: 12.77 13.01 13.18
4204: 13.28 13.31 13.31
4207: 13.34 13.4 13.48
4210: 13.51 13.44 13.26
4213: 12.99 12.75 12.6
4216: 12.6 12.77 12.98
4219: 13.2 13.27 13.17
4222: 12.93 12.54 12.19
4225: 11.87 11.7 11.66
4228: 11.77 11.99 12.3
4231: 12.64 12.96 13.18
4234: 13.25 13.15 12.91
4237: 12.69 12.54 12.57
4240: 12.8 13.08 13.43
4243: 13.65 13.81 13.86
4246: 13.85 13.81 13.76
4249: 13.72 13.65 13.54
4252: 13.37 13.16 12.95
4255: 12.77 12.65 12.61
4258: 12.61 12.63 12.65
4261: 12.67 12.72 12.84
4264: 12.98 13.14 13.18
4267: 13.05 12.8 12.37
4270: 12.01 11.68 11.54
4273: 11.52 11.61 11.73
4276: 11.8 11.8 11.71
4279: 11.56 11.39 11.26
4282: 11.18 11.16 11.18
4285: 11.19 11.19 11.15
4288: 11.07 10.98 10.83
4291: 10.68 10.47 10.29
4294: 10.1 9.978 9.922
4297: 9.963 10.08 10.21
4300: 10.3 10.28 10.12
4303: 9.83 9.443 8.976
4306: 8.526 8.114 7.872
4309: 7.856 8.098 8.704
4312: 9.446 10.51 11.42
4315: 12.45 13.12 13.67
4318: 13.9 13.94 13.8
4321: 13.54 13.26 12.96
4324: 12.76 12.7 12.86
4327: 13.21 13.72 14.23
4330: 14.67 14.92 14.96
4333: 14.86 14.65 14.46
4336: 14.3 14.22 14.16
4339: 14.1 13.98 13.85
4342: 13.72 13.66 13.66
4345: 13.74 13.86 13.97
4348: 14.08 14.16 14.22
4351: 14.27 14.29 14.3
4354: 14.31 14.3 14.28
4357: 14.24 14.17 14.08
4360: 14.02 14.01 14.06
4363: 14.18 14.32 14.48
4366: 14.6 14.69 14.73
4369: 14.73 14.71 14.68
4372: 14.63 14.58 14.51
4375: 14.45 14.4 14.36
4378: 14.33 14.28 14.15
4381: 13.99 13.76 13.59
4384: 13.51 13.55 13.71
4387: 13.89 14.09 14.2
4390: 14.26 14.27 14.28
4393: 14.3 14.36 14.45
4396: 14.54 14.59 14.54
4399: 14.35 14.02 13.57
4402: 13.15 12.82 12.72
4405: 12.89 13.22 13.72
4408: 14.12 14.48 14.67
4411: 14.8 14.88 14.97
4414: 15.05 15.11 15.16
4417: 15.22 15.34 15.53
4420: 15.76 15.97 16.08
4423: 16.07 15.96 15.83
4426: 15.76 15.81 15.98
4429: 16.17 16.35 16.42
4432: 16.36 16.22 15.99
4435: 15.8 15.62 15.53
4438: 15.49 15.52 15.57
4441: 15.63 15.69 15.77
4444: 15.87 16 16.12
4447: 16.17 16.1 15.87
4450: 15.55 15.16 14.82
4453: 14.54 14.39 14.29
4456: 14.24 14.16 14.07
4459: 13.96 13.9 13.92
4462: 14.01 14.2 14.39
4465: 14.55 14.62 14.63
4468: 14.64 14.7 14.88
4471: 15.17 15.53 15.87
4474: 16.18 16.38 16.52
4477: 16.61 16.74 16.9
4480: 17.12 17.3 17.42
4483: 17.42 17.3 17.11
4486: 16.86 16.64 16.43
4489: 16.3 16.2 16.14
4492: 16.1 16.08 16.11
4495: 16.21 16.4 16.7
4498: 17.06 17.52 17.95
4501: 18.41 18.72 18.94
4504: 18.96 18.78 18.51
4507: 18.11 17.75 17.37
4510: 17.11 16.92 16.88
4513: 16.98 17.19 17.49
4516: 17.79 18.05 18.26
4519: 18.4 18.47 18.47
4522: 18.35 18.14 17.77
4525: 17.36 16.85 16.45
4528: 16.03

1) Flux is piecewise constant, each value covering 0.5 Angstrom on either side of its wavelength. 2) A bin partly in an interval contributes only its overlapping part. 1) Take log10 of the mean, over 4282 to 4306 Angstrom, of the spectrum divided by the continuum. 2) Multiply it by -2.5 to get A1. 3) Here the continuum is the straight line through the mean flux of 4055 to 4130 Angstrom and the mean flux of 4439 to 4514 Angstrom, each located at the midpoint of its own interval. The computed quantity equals 0.34 mag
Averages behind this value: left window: 12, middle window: 10.4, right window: 16.1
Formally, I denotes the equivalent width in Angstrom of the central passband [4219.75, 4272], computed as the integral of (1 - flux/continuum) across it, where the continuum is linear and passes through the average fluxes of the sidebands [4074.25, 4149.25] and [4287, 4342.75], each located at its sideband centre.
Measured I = -4.2 Angstrom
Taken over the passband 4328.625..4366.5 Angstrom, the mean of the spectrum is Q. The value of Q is 14.2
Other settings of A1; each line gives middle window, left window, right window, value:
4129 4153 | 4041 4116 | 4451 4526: 0.08 mag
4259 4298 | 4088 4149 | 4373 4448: 0.17 mag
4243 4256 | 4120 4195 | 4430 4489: -0.05 mag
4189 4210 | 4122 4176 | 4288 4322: -0.14 mag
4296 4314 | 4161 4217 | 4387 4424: 0.40 mag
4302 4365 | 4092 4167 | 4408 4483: 0.10 mag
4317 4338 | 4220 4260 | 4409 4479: 0.01 mag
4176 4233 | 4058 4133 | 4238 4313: -0.07 mag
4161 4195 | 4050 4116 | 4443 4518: 0.08 mag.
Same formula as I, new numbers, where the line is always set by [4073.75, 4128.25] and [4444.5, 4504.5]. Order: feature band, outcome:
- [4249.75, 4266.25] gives 0.9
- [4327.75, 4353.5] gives 0.6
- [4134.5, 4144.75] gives 0.7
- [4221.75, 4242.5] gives 1.3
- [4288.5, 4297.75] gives 2.4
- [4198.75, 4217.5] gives 0.2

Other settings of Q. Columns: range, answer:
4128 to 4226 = 12.2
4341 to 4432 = 14.5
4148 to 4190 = 11.8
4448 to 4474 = 14.7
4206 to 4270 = 12.9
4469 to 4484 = 16.4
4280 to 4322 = 10.7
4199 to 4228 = 12.9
